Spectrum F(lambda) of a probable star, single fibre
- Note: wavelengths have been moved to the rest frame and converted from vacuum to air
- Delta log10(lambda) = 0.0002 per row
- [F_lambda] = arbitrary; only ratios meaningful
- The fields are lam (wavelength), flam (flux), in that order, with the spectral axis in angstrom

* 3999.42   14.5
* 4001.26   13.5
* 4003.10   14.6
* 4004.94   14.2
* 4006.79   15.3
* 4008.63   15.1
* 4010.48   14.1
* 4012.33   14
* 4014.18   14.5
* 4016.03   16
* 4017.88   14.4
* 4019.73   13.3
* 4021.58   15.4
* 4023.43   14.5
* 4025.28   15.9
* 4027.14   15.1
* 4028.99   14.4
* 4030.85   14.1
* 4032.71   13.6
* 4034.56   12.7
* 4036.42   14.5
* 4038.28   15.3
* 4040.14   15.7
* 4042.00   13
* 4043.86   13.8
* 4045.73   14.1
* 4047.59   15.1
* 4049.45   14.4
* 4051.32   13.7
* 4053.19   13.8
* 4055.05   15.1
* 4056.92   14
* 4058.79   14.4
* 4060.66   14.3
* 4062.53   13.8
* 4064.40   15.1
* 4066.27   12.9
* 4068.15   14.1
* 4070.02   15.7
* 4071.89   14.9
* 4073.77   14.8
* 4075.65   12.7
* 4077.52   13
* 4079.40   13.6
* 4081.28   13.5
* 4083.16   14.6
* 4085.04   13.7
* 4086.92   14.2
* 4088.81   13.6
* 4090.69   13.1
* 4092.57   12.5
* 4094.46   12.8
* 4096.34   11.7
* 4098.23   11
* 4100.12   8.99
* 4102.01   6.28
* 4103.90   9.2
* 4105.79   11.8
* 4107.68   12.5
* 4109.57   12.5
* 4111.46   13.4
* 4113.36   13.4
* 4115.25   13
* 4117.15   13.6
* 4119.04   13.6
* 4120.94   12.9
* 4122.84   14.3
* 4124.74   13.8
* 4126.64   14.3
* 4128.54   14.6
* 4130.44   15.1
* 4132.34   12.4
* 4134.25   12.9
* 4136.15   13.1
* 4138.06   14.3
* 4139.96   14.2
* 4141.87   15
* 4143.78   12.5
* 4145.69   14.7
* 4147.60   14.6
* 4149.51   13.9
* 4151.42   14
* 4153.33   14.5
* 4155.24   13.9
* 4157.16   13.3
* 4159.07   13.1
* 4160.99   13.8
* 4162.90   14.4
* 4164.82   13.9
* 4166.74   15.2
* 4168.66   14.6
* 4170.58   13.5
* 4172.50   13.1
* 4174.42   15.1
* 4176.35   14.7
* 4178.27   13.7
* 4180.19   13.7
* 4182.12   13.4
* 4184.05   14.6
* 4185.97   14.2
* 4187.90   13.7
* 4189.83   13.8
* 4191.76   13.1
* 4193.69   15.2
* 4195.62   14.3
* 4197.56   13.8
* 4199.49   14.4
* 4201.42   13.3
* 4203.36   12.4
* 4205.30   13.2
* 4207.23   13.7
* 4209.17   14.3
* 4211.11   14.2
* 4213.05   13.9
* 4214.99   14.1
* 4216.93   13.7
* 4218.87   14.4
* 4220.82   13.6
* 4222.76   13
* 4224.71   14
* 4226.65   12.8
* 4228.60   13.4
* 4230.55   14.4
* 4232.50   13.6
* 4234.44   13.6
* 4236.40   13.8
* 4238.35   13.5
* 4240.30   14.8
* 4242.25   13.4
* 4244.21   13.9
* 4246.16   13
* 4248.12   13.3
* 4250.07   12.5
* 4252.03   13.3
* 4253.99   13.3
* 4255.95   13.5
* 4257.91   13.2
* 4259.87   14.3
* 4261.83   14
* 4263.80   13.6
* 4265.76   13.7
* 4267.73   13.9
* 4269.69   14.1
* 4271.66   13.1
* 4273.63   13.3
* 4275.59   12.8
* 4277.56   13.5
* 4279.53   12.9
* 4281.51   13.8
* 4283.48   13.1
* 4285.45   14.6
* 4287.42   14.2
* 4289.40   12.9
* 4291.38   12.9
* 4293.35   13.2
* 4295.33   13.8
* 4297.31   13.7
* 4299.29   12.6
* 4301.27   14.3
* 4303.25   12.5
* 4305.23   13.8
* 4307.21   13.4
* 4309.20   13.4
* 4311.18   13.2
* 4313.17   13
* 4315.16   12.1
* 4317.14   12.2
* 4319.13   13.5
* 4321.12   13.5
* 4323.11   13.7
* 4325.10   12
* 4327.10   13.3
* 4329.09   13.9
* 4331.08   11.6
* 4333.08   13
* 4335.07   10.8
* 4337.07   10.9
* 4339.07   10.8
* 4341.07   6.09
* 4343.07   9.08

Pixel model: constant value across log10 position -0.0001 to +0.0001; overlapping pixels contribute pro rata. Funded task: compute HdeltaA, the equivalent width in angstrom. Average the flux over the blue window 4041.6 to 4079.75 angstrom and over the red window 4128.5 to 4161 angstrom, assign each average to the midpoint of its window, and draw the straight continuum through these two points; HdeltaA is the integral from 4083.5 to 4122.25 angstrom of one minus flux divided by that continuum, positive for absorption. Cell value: 4.9 angstrom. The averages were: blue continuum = 14.1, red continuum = 13.9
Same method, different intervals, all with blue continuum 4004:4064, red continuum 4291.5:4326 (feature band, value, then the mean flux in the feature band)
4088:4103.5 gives 3.3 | 11.2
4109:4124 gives 0.7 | 13.4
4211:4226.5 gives -0.2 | 13.8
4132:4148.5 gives 0.2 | 13.8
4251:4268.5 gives -0.3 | 13.6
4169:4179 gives -0.2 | 14.1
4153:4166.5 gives 0.0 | 13.9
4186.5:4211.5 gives -0.2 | 13.8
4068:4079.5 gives 0.1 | 14.2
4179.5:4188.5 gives -0.1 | 13.9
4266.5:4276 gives -0.1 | 13.5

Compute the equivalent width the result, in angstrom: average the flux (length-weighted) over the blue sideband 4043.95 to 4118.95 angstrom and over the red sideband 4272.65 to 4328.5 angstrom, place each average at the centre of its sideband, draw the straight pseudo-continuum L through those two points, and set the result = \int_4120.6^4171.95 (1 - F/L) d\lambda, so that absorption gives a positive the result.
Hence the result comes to -2.86 angstrom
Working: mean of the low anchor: 13.2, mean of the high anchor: 13.3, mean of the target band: 14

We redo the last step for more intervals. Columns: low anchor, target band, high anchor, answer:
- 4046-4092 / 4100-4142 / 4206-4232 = 3.32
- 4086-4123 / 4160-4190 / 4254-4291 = -3.15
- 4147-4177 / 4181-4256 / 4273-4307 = 0.46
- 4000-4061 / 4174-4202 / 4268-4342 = -1.09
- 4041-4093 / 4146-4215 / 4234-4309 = -1.23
